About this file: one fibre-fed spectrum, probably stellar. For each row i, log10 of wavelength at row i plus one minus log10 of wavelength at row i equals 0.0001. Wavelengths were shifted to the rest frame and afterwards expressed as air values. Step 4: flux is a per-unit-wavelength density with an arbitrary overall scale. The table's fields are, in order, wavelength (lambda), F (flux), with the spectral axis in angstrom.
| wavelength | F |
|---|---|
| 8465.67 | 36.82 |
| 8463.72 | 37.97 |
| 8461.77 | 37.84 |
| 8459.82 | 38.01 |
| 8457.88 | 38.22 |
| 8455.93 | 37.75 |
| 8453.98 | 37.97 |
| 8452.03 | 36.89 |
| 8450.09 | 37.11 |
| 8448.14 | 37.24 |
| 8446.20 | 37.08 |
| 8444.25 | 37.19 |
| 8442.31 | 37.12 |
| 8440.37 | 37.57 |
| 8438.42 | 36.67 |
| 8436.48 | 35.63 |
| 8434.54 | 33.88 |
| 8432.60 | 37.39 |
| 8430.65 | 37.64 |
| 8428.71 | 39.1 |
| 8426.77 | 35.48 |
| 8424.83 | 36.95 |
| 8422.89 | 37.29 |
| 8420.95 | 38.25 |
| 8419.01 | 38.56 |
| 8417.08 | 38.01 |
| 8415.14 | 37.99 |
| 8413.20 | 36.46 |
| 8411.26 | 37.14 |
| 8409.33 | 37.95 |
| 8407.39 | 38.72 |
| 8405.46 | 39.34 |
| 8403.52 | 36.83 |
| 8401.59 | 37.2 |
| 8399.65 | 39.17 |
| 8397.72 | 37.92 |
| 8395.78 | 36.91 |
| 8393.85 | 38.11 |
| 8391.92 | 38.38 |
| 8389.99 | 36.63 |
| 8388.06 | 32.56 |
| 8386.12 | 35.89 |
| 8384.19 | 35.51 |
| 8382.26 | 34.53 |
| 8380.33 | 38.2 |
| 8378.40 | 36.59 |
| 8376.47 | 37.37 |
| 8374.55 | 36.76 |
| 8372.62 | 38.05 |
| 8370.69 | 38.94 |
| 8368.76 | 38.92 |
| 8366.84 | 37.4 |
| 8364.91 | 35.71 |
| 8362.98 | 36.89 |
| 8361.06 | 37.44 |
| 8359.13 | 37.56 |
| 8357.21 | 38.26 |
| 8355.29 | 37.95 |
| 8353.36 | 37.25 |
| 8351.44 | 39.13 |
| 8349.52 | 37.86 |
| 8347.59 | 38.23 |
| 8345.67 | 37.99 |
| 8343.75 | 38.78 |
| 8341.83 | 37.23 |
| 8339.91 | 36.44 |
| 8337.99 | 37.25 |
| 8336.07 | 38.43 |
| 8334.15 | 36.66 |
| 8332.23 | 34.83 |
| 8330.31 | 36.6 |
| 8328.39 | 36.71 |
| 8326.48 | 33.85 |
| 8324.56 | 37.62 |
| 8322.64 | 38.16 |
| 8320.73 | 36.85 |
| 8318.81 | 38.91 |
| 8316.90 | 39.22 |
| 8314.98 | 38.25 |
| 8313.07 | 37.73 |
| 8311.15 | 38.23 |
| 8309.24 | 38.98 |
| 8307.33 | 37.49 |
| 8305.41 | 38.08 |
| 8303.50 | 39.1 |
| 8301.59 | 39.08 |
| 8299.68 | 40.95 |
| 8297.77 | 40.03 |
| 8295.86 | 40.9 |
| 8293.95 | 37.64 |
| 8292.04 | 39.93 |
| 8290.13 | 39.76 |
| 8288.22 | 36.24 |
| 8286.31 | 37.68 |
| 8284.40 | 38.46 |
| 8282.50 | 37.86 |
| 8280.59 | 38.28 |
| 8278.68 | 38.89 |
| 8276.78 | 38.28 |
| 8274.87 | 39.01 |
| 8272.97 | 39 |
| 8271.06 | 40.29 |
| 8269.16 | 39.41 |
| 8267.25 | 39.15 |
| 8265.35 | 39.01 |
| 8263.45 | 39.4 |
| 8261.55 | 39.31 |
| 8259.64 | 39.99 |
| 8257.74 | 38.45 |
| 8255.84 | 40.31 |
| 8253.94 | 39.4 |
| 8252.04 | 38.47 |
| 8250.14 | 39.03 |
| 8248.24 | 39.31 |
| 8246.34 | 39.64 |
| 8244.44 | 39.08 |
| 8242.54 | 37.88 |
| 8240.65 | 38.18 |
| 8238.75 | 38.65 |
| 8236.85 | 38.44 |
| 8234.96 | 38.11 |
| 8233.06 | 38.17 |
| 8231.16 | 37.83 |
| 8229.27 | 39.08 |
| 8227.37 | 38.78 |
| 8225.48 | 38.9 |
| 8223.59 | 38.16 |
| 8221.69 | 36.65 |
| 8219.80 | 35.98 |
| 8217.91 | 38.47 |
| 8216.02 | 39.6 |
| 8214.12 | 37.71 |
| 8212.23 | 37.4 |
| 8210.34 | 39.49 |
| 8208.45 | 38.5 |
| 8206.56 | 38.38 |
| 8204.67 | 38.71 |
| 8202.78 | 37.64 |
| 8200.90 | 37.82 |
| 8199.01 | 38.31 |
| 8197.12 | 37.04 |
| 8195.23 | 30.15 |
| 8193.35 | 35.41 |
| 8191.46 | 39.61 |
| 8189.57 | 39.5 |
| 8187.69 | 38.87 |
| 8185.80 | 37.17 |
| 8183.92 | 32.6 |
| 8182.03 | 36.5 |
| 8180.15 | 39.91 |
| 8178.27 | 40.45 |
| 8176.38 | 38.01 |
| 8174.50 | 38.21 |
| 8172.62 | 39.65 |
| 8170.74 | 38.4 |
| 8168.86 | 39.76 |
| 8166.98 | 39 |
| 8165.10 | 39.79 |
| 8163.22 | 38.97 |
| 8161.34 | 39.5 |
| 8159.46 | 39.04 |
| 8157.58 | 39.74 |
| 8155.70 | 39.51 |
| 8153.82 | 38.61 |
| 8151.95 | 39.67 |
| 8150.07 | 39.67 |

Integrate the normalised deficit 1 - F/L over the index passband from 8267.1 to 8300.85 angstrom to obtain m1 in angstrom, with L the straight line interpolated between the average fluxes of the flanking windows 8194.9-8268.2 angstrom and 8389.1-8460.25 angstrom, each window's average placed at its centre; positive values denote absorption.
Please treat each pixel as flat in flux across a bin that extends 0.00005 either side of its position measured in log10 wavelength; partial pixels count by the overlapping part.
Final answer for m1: -0.75 angstrom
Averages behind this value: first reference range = 38.4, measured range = 39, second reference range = 37.5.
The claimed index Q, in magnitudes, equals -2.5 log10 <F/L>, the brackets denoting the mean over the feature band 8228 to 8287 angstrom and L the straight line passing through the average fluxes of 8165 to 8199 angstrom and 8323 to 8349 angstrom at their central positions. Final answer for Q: -0.04 mag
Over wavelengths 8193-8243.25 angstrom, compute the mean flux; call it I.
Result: 37.8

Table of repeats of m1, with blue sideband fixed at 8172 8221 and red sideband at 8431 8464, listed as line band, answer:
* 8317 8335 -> 0.29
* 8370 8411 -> 0.07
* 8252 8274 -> -1.07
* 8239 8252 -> -0.42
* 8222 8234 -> -0.24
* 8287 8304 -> -0.81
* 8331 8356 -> -0.10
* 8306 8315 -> -0.16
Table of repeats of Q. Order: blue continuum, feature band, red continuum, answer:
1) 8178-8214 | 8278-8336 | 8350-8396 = -0.02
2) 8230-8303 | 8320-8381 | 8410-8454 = 0.02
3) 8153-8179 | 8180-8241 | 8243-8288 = 0.04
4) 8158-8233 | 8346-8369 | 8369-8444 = -0.01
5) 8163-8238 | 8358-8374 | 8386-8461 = 0.00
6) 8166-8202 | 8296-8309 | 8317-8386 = -0.05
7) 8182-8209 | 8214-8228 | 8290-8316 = -0.01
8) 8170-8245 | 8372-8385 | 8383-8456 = 0.02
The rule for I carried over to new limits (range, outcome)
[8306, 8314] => 38.1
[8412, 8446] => 37.1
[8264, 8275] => 39.4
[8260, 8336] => 38.4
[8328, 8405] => 37.2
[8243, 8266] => 39.3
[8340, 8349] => 37.9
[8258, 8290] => 38.8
